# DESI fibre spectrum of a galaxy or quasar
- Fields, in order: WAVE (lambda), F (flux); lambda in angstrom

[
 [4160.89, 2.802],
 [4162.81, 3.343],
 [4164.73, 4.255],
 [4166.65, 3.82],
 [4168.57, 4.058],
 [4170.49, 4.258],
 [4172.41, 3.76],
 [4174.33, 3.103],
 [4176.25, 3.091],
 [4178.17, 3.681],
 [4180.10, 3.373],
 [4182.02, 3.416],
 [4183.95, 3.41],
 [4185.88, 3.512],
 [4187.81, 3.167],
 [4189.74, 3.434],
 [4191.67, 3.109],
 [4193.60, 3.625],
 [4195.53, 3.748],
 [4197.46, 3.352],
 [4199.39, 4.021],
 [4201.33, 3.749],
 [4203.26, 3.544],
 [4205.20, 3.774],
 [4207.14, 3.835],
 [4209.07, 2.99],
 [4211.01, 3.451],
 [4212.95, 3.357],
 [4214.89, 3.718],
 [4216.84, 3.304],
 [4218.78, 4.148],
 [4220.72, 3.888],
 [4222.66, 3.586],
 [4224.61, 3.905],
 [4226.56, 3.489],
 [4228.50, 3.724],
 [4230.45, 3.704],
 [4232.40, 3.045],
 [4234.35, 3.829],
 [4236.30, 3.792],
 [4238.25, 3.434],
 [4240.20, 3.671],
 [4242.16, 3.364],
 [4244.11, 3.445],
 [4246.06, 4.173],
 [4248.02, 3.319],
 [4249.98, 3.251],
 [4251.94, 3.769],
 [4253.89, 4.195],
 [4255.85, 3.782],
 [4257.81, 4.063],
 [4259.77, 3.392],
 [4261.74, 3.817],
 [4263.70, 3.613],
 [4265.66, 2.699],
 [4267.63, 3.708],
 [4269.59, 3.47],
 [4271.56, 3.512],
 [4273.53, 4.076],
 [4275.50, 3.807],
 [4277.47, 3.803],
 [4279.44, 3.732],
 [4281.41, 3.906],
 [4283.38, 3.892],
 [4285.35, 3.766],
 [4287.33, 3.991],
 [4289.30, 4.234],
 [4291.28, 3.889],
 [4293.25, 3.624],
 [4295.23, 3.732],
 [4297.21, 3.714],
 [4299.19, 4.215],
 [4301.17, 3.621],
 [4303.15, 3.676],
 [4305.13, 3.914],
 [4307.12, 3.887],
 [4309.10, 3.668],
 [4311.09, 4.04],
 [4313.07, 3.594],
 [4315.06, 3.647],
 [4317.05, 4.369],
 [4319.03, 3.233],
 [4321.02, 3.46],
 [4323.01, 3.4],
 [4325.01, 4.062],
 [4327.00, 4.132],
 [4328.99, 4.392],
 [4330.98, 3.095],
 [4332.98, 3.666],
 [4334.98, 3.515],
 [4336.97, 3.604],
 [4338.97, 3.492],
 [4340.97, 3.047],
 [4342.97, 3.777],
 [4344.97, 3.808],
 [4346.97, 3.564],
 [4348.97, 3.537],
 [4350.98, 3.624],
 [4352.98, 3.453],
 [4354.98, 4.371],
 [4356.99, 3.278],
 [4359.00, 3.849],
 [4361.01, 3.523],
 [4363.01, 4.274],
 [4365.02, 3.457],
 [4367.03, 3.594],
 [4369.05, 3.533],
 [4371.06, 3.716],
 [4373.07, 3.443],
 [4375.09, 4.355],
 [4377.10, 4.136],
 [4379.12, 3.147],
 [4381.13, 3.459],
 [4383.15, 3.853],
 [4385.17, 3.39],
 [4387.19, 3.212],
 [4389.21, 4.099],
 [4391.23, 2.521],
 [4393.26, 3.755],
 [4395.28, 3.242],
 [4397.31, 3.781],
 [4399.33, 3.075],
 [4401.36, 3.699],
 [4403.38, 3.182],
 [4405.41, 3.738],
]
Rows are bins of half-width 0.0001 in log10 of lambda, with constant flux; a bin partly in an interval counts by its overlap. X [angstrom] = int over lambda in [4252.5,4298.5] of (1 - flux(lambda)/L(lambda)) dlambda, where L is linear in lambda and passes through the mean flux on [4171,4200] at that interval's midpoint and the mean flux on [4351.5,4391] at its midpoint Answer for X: -2.6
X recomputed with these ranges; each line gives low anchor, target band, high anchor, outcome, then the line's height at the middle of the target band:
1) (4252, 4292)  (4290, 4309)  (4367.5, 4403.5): -0.5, 3.71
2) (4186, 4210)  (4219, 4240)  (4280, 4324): -0.3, 3.61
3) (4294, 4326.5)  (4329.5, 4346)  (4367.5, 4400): 0.7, 3.69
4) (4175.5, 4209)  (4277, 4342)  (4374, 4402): -4.1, 3.53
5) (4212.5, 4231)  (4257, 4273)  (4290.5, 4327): 0.8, 3.73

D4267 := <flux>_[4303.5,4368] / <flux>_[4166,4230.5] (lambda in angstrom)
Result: 1.03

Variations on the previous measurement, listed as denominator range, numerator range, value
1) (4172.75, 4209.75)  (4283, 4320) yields 1.10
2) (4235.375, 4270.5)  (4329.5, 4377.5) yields 1.01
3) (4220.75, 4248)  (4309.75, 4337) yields 1.03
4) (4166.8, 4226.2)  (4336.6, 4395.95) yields 1.01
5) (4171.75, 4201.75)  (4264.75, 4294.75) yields 1.08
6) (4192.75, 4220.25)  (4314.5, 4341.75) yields 1.01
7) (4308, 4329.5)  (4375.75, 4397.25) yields 0.92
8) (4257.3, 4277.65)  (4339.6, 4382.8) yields 1.01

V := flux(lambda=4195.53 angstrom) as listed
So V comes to 3.748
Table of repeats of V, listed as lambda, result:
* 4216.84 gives 3.304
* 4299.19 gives 4.215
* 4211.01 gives 3.451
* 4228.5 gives 3.724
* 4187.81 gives 3.167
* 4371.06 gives 3.716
